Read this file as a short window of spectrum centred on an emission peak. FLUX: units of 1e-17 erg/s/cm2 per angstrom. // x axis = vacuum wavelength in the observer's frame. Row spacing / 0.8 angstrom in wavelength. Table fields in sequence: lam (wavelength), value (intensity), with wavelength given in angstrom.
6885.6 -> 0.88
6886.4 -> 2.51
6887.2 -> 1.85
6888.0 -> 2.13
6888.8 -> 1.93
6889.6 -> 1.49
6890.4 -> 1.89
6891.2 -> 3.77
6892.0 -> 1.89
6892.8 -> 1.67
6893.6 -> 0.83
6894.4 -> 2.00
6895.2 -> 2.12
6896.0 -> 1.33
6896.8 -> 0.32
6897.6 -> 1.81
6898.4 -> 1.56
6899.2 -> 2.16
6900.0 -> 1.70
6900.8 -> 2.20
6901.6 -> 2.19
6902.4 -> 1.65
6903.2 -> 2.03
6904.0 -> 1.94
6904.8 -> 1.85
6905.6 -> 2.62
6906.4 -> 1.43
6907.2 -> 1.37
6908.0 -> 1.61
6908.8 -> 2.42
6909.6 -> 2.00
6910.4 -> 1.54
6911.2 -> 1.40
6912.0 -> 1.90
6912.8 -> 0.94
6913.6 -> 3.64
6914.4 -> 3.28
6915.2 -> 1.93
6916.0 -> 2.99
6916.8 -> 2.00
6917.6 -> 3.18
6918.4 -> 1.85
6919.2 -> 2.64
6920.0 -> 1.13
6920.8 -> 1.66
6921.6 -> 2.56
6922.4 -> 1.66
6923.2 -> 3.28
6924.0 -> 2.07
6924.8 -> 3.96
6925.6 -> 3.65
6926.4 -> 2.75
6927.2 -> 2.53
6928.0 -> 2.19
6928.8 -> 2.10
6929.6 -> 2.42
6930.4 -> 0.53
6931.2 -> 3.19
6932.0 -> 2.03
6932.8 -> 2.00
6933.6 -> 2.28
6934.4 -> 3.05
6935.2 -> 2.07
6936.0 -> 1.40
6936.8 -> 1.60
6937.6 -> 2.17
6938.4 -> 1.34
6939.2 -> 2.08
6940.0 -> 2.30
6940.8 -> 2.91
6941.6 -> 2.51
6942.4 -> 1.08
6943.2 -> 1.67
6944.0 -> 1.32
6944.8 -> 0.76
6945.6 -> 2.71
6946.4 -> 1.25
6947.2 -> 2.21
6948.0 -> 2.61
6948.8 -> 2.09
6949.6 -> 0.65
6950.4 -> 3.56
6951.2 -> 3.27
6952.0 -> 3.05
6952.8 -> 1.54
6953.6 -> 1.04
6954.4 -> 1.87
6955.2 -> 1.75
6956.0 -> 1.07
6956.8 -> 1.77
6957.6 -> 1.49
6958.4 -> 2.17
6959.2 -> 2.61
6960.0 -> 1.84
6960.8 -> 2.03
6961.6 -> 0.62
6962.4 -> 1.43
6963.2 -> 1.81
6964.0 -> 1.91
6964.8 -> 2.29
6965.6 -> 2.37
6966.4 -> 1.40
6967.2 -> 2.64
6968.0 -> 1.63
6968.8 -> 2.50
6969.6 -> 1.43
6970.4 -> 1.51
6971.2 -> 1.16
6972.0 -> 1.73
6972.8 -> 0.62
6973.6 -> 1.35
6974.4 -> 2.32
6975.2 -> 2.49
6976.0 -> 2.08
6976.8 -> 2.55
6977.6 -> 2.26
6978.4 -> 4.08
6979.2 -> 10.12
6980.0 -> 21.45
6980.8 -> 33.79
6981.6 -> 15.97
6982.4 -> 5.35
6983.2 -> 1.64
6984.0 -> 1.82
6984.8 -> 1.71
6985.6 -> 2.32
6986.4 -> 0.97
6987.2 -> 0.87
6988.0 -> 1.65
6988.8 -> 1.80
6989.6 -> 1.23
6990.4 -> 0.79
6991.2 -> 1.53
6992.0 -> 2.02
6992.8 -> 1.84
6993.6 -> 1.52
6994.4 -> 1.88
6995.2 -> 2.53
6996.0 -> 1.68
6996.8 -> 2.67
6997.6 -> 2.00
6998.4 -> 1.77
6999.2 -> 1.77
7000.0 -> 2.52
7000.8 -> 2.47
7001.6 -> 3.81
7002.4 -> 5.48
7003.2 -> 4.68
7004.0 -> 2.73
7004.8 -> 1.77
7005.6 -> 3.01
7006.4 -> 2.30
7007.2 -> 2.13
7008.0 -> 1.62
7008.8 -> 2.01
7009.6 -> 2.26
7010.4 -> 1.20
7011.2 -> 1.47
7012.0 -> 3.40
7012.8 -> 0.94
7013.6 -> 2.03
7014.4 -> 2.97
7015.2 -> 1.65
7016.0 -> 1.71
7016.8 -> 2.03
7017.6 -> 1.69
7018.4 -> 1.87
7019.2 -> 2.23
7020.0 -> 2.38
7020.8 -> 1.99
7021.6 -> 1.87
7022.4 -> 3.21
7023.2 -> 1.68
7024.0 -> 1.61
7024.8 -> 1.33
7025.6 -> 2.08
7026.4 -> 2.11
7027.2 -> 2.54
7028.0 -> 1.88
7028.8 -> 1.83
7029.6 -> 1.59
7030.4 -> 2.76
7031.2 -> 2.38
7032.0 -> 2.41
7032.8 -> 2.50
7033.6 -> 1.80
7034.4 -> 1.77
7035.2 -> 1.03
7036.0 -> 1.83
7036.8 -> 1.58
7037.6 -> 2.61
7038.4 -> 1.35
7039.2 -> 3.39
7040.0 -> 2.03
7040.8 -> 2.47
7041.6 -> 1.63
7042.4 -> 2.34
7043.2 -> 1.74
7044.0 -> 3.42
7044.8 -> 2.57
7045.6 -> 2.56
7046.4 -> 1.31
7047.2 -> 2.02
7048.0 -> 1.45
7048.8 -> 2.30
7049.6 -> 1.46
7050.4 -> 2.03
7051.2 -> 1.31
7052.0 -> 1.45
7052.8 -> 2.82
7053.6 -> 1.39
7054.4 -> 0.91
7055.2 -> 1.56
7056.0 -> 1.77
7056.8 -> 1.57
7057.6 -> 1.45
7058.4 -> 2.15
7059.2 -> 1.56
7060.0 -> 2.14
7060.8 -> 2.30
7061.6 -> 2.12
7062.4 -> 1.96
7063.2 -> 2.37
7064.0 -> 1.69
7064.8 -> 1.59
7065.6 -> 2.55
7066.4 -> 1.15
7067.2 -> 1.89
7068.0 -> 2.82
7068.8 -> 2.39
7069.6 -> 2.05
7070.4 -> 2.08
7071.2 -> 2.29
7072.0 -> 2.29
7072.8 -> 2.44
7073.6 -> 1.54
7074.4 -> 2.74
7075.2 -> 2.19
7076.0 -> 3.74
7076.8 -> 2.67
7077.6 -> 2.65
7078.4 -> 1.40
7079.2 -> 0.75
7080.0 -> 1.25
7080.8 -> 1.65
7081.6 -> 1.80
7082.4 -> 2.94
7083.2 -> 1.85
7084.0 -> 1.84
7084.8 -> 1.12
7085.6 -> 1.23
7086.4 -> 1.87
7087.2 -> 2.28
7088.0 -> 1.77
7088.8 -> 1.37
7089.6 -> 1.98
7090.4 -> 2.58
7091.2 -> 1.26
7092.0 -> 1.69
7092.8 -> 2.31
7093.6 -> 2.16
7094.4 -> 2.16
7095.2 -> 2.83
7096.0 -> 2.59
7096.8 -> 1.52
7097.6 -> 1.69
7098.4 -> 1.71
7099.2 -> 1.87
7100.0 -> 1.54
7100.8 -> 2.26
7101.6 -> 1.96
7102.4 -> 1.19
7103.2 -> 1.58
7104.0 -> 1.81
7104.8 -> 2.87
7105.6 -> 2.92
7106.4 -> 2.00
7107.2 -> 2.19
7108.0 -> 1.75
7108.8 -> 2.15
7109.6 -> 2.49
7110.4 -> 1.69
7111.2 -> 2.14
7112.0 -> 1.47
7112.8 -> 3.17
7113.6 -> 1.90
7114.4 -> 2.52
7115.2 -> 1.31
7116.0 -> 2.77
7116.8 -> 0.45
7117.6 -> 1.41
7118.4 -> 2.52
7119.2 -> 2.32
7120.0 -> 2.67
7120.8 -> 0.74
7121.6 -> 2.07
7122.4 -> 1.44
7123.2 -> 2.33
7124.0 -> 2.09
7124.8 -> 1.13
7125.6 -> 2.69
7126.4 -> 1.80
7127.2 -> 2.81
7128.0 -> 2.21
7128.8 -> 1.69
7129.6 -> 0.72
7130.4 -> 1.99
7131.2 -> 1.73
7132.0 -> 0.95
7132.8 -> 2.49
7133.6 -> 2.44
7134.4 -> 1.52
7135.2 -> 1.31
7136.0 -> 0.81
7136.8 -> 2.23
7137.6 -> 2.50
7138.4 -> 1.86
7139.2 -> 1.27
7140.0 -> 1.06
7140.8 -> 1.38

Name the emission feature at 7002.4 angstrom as [N II]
